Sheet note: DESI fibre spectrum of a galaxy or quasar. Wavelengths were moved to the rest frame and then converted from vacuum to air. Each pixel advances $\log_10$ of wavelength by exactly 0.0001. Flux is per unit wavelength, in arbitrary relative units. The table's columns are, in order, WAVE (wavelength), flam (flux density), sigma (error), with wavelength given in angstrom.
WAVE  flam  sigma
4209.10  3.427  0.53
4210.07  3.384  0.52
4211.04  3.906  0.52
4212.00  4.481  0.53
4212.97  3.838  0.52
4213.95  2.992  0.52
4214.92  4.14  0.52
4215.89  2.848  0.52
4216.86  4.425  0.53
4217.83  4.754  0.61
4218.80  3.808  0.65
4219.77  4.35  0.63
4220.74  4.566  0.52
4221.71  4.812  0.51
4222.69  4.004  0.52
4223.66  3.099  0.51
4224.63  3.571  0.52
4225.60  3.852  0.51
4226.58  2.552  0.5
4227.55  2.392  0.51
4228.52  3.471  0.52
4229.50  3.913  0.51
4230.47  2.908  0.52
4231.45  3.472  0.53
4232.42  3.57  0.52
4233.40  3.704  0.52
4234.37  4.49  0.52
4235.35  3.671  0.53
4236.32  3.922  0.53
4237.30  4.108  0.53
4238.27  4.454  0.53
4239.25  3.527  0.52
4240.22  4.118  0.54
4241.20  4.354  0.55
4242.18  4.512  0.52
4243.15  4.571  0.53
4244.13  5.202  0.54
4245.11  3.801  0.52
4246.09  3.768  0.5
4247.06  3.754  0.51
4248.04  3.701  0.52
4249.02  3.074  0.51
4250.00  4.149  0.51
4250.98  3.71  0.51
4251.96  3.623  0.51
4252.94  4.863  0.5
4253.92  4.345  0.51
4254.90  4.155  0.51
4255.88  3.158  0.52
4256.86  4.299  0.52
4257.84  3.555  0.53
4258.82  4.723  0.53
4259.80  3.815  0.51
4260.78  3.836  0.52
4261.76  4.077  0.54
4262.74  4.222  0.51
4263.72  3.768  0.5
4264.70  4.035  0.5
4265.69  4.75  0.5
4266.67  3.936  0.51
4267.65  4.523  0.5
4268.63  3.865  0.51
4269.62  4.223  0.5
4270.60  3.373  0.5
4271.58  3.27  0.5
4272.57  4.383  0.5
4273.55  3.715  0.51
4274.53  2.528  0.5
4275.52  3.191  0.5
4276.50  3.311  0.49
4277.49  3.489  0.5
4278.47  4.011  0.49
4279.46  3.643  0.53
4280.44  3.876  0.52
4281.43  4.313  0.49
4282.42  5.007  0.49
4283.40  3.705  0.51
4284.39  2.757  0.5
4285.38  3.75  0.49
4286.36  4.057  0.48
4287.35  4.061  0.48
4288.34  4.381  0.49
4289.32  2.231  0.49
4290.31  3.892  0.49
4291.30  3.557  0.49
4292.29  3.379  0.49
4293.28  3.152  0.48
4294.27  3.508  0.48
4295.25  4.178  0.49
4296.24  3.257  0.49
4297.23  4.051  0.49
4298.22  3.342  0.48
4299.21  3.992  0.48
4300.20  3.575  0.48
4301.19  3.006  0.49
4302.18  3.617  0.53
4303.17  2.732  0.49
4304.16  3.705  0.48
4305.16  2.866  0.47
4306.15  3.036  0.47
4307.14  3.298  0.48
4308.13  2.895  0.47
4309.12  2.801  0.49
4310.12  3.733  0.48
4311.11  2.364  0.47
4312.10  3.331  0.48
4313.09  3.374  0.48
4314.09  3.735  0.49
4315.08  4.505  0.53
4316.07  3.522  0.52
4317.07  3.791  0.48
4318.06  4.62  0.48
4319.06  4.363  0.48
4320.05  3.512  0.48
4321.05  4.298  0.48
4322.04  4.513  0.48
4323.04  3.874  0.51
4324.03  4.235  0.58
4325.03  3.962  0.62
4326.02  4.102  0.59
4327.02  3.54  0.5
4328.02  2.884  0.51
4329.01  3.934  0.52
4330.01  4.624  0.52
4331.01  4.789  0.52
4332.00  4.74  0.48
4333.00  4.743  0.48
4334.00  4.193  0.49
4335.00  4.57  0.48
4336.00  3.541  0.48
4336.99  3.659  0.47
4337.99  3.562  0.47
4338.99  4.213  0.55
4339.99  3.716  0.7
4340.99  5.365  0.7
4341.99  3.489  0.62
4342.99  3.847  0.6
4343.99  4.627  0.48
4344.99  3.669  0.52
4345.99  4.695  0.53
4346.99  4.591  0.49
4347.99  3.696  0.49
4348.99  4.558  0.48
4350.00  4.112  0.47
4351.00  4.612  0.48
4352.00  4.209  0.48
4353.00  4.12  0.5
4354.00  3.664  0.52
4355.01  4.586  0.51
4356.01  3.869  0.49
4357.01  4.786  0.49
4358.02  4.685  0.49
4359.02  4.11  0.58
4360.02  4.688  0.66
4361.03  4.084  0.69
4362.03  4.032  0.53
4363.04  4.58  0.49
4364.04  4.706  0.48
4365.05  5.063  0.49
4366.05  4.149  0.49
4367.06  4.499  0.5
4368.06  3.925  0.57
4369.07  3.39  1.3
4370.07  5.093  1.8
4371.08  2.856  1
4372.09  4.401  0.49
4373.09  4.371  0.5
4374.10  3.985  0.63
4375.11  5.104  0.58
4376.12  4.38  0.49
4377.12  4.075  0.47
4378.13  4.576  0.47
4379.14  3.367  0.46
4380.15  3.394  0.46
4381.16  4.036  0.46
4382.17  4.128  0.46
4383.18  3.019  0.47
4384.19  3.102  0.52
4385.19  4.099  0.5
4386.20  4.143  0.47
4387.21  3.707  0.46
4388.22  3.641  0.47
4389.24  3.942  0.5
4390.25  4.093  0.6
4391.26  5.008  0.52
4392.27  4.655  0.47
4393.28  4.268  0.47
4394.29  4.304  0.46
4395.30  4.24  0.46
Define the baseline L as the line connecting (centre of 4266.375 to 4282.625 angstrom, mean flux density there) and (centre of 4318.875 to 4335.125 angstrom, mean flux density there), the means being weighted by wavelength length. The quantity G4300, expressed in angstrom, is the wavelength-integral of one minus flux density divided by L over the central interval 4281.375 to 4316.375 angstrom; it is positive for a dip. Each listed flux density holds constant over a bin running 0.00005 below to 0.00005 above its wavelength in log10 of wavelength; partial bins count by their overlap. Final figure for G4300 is 3.9 angstrom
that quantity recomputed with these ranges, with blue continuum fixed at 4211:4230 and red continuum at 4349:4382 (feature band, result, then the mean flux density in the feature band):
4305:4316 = 2.1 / 3.29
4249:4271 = -0.7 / 4.03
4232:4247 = -1.0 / 4.11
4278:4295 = 1.1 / 3.73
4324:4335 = -0.1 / 4.17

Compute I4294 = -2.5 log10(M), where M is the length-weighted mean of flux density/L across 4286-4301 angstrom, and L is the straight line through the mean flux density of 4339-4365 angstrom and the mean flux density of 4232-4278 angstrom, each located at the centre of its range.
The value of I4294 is 0.13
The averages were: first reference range 3.94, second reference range 4.3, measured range 3.62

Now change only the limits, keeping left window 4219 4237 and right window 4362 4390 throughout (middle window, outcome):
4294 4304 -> 0.10 mag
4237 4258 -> -0.08 mag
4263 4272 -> -0.05 mag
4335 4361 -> -0.05 mag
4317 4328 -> -0.03 mag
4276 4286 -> 0.01 mag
